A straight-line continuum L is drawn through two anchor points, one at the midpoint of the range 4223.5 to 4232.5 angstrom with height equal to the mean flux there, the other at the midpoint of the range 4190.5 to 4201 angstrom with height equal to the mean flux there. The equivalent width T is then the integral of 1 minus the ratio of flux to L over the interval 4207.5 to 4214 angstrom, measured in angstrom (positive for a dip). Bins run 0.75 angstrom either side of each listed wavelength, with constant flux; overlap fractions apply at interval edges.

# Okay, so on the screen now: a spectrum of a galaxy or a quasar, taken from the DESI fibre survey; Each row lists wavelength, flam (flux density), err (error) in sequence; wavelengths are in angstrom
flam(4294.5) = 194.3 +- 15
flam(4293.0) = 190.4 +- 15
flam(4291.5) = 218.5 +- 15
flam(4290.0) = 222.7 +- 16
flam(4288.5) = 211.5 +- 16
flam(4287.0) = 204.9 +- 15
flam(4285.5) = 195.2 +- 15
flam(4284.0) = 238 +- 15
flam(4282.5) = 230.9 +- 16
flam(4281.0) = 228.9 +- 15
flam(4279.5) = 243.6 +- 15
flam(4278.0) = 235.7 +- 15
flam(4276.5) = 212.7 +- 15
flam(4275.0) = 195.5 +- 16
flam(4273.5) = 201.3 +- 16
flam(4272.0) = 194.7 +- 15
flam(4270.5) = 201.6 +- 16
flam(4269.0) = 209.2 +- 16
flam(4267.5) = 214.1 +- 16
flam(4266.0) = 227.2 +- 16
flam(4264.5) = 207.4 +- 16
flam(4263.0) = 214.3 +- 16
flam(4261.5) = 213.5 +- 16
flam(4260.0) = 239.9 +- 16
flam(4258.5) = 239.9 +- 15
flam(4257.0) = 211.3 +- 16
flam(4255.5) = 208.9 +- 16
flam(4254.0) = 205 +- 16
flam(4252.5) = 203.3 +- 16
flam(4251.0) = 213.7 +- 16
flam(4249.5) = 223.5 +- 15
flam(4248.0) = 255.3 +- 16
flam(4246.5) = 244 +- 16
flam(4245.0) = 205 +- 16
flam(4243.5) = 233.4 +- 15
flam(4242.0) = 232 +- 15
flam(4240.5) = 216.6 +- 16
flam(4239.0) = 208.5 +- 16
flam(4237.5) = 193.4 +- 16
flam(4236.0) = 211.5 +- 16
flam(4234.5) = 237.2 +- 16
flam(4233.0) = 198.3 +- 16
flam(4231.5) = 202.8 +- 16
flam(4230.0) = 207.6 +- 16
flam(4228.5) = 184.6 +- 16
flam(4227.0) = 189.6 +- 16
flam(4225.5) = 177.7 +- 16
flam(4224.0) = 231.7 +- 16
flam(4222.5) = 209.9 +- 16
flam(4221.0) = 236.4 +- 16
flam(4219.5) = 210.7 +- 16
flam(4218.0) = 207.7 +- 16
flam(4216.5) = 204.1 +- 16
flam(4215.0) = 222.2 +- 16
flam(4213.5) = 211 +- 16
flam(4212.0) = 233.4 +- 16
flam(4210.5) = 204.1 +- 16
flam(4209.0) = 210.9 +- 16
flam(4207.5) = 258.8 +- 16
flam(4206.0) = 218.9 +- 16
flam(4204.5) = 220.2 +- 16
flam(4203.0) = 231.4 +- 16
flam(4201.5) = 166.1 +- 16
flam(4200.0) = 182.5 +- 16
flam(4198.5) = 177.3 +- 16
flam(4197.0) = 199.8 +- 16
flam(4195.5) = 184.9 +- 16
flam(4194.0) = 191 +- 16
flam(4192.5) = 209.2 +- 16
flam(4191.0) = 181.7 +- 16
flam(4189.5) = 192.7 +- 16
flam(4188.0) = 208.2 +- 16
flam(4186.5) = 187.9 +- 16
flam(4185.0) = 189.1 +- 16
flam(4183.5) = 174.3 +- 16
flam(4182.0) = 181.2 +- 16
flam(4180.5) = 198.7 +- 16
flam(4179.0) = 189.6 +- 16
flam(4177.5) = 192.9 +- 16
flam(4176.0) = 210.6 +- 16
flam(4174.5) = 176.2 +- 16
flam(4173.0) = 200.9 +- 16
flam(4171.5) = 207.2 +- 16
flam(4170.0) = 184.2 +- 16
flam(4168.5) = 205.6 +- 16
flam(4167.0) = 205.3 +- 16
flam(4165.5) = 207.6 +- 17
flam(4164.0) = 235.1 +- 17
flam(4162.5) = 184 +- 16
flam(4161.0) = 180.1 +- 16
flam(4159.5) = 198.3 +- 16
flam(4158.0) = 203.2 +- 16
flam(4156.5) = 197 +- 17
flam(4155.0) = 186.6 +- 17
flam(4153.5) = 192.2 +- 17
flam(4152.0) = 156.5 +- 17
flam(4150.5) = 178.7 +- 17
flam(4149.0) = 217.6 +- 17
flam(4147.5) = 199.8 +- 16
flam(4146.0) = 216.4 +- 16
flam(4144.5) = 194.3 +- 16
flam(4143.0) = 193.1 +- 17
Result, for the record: -0.9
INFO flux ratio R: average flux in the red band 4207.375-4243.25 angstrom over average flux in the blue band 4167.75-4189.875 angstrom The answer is 1.1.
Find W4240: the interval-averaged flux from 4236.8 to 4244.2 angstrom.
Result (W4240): 217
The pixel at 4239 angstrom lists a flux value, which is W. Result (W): 208.5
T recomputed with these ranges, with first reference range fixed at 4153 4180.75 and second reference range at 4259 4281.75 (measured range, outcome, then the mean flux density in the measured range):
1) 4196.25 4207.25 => 0.10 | 202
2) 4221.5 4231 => 0.32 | 201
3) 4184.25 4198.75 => 0.67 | 193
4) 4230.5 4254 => -0.76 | 218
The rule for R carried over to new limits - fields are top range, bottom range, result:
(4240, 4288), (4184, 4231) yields 1.07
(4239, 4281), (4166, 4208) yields 1.11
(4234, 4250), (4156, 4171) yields 1.12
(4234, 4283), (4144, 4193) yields 1.12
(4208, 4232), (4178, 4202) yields 1.11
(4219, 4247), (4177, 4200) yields 1.11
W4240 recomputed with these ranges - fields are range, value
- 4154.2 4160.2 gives 196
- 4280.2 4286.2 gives 224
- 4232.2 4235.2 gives 217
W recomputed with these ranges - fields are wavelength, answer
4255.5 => 208.9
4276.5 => 212.7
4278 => 235.7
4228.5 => 184.6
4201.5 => 166.1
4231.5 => 202.8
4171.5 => 207.2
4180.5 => 198.7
